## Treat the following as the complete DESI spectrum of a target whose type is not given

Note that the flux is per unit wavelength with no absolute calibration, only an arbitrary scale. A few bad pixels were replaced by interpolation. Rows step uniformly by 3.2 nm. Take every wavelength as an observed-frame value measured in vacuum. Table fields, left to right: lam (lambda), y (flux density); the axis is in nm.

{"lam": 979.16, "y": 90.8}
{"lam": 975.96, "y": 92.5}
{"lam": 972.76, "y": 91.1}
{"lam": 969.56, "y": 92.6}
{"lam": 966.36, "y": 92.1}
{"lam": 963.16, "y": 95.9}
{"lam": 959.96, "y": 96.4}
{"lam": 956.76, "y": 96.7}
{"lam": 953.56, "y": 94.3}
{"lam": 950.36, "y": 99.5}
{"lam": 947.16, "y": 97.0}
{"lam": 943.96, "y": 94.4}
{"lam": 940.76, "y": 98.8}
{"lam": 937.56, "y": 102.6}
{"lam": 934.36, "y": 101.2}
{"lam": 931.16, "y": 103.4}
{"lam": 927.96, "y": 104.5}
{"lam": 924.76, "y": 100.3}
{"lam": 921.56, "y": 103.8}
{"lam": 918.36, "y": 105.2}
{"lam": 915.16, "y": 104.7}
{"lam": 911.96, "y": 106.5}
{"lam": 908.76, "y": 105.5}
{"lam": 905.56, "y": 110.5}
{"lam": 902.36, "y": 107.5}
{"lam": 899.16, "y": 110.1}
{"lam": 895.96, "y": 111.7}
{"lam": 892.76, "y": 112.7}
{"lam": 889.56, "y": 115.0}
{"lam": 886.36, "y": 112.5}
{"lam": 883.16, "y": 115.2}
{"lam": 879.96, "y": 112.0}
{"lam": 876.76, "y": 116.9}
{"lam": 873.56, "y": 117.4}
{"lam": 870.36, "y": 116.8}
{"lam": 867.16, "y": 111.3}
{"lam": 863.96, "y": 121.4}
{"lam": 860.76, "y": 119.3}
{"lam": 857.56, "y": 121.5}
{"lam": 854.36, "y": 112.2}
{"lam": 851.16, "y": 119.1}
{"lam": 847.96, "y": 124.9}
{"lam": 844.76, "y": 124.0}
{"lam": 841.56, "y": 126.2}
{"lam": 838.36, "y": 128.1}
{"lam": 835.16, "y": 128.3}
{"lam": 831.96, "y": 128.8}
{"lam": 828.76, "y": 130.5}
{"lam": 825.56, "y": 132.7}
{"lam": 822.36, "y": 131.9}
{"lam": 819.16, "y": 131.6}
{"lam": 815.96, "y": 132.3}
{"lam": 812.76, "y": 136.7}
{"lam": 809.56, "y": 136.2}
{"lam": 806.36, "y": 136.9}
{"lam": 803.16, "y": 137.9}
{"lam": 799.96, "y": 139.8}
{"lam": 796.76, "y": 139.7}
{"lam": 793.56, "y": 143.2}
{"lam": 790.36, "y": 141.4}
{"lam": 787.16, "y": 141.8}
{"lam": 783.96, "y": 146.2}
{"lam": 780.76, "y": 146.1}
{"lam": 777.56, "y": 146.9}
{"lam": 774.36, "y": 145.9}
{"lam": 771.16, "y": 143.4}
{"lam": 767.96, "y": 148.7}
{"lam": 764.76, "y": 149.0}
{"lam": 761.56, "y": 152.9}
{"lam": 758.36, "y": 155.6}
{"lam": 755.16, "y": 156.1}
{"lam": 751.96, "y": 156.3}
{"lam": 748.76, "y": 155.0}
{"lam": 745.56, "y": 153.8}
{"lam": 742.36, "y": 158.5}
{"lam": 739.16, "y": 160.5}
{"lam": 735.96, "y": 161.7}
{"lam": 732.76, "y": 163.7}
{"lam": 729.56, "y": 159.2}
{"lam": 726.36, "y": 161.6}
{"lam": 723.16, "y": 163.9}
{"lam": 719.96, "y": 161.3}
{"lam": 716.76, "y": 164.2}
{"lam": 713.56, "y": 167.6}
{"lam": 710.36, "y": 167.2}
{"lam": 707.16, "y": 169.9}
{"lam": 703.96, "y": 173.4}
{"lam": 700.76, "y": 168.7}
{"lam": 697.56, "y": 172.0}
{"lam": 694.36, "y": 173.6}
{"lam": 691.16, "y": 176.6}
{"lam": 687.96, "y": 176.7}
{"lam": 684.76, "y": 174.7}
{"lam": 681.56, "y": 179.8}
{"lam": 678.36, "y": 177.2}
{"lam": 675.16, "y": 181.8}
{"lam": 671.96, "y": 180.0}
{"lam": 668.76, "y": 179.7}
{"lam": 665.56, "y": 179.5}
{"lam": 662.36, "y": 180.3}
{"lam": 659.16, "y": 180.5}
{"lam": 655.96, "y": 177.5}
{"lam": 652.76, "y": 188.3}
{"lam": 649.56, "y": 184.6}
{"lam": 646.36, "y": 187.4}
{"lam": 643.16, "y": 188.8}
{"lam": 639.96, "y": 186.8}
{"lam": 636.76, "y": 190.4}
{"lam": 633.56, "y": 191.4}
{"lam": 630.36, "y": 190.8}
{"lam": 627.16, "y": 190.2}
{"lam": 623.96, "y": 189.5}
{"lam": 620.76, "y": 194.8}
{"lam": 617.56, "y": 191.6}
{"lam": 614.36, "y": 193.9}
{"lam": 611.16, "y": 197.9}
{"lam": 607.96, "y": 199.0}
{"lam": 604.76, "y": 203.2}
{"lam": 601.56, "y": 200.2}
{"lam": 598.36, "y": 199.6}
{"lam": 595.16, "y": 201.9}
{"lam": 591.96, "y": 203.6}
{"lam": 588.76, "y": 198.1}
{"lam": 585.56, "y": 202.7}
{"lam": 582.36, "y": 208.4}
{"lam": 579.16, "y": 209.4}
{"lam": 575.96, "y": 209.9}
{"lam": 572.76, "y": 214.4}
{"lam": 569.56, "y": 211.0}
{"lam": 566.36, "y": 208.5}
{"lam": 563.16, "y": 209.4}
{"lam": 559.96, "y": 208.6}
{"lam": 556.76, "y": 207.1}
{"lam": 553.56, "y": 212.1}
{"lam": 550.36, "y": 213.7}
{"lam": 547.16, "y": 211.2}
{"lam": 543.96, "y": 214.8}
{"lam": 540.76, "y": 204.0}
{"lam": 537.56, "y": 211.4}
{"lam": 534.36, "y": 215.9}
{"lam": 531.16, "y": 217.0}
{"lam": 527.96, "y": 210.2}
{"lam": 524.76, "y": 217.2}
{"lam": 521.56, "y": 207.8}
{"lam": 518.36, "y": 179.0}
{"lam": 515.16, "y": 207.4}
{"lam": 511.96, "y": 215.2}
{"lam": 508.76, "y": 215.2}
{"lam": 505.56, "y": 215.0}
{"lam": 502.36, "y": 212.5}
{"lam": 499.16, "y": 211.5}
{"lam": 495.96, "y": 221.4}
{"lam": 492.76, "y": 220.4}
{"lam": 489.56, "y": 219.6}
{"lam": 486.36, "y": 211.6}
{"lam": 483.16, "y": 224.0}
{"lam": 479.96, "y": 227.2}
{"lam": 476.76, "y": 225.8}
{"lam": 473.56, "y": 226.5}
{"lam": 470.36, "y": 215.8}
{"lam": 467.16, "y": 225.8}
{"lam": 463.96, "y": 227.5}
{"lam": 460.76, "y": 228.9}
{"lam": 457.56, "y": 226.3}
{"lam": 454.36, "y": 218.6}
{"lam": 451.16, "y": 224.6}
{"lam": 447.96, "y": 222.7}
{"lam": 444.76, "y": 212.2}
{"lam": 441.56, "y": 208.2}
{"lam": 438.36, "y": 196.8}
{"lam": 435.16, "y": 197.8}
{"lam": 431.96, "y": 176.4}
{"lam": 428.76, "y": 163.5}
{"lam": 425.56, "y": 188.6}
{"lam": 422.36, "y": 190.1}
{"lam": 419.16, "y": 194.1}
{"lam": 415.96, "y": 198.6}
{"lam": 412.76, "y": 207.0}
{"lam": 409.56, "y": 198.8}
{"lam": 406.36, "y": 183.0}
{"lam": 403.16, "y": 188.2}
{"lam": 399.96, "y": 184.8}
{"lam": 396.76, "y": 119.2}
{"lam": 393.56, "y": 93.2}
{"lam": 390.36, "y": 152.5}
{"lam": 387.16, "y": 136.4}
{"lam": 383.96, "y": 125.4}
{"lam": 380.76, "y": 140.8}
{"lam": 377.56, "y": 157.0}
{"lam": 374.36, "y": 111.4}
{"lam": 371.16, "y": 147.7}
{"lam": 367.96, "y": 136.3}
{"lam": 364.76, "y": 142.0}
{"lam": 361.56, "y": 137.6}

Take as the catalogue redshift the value 0.000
